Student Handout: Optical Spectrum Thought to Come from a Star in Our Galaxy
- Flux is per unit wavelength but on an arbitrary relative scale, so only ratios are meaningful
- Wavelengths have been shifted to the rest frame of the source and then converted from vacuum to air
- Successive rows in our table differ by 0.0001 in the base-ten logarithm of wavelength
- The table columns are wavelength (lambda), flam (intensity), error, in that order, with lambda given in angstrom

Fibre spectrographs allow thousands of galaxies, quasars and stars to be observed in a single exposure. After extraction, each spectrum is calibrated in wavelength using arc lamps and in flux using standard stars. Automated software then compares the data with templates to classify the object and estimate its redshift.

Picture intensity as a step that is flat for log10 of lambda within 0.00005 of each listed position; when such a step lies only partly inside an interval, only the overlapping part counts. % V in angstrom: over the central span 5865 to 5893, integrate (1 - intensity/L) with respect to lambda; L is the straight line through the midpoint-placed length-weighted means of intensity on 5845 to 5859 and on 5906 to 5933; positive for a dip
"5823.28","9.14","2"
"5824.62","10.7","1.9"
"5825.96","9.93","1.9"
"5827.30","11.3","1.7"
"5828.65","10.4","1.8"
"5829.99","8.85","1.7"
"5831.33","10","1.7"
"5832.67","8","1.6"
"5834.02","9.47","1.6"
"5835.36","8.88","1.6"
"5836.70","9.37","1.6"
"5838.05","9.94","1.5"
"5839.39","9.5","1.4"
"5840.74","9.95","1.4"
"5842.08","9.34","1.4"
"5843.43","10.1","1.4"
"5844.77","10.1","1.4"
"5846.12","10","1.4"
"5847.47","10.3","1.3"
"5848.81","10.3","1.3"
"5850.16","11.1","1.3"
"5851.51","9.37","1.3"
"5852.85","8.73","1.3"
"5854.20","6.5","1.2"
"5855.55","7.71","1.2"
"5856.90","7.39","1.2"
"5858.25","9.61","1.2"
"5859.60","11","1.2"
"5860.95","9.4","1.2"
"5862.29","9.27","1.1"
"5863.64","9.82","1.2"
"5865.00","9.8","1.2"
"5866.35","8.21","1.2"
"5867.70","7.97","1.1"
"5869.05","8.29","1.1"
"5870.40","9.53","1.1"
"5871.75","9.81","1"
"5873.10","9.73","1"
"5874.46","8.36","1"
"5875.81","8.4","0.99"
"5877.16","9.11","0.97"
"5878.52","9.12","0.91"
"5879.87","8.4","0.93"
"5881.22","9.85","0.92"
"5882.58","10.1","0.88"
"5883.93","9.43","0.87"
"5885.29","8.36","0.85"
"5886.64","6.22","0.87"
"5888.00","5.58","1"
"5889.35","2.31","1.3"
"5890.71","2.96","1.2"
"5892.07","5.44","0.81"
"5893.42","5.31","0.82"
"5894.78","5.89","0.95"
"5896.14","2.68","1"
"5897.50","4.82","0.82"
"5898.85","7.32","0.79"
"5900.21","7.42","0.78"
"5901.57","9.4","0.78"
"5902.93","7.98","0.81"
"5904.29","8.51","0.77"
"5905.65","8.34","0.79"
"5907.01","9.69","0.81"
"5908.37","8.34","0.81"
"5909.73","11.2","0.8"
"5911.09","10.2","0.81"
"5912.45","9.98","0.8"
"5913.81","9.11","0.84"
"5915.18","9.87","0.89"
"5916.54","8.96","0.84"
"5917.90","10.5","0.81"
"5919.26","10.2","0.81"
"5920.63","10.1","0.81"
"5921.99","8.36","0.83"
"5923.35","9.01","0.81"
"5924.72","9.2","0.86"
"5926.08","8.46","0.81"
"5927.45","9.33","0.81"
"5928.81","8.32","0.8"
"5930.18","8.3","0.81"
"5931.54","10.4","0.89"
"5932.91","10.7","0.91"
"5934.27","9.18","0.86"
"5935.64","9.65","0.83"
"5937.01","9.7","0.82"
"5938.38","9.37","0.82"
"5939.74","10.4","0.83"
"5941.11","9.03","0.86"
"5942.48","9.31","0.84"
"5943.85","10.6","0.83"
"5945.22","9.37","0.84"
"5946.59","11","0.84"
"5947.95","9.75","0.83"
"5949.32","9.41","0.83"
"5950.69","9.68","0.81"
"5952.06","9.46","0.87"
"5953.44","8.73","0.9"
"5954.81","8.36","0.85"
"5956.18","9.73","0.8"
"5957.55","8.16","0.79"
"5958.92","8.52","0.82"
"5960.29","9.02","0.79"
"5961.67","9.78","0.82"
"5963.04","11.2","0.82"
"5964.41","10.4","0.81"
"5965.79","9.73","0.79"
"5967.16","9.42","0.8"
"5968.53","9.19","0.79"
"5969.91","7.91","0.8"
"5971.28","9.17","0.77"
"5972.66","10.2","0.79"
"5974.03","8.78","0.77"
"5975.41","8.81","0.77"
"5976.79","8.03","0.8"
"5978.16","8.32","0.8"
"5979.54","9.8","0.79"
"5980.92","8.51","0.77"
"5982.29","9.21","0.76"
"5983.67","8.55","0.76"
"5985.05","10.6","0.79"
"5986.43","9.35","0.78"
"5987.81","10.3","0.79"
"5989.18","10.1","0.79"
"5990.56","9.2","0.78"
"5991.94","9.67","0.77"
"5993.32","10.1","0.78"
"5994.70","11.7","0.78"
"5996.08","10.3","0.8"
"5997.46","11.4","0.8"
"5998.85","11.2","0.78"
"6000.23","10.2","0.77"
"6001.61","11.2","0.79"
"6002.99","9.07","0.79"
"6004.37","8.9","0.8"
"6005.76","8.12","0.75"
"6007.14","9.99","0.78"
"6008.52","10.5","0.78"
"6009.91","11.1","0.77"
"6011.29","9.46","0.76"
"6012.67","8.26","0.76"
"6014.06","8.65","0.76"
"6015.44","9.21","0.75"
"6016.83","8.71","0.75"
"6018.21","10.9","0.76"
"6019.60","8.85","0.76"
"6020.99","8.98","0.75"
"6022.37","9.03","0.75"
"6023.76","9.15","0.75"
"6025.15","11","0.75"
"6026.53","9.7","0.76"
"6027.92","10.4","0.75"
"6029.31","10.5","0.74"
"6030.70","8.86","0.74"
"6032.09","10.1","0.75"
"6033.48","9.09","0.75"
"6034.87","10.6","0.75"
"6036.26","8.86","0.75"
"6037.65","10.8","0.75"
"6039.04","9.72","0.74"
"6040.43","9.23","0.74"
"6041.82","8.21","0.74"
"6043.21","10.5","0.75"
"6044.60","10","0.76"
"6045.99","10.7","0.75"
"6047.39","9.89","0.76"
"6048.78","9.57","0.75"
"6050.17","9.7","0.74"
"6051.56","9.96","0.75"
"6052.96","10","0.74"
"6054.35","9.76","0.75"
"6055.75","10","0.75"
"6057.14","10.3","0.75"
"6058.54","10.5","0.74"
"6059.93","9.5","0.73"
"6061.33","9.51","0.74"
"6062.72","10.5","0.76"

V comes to 4.2 angstrom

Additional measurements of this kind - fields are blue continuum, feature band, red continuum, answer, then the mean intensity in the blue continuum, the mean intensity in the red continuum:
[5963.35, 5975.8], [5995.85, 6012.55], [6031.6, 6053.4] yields -0.8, 9.36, 9.8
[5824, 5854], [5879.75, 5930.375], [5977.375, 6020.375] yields 8.8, 9.75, 9.72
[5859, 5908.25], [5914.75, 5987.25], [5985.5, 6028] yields -3.6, 7.88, 9.83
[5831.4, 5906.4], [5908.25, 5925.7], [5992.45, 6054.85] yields -1.6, 8.37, 9.82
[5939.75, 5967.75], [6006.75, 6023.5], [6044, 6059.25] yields 0.7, 9.55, 10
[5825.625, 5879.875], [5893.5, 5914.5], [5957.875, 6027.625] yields 3.2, 9.33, 9.59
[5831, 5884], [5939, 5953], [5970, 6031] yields -0.4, 9.28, 9.63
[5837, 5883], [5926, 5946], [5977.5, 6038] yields 0.0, 9.29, 9.73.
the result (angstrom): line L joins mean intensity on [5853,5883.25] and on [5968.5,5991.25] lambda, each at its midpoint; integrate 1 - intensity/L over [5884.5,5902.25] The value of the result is 6.5 angstrom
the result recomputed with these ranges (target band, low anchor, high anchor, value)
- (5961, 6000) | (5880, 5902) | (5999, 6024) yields -4.3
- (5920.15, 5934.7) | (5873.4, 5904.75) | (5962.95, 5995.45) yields -1.9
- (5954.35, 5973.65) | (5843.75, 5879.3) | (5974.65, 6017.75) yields 0.4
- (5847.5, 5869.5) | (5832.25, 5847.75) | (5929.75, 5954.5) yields 1.2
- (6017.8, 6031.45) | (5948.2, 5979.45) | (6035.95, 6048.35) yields -0.1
